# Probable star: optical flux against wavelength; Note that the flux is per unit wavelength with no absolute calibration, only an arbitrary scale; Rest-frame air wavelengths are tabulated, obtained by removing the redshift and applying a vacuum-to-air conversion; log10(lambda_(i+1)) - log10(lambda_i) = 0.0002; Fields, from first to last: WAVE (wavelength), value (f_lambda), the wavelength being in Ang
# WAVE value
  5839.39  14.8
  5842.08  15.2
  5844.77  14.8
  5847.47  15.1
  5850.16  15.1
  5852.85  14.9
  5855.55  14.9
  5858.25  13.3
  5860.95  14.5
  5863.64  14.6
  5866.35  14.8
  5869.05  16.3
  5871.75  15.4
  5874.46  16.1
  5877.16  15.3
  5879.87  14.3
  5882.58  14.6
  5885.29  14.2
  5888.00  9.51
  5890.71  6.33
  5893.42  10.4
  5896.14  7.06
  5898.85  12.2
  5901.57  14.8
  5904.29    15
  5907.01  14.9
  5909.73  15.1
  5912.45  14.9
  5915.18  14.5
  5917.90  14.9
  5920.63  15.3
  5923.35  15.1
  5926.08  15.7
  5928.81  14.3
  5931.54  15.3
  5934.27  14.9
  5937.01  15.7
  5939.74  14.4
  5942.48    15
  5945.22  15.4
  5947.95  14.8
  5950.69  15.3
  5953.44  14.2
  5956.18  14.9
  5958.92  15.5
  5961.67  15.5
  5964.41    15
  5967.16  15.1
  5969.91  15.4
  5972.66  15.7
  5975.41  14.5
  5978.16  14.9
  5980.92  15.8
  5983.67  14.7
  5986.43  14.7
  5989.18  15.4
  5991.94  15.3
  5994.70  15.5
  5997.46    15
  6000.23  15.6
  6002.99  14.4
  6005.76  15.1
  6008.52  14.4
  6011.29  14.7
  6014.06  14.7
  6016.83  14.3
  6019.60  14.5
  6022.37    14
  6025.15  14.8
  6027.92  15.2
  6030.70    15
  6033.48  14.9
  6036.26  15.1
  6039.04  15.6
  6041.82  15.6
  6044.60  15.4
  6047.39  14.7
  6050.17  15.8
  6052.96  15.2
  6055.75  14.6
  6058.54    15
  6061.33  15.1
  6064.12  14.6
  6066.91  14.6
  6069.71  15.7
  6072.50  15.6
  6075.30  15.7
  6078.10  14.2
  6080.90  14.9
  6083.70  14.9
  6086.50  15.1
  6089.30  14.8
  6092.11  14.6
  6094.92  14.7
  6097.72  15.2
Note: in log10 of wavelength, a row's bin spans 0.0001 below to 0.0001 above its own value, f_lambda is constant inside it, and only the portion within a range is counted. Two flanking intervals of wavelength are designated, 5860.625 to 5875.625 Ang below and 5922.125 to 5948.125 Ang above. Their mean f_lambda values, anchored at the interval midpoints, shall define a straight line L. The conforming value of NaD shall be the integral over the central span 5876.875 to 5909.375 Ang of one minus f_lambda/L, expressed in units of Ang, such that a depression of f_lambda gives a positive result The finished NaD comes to 6.10 Ang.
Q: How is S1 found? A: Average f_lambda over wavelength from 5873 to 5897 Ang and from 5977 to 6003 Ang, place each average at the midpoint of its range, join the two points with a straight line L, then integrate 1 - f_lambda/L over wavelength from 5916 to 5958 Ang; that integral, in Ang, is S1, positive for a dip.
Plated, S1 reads -4.35 Ang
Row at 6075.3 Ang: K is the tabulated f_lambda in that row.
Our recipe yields 15.7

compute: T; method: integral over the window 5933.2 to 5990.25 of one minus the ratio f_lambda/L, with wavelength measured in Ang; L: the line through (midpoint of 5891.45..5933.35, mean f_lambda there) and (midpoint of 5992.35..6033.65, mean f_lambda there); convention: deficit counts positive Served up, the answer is -3.0 Ang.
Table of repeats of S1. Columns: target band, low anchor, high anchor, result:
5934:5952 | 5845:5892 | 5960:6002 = -0.31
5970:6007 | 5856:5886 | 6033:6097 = -0.36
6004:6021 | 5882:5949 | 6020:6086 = 0.06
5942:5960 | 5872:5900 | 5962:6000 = -1.01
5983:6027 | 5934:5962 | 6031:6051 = 1.03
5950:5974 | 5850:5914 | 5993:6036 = -1.36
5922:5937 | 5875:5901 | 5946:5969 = -1.51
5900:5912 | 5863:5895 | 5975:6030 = -1.02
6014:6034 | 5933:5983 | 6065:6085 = 0.56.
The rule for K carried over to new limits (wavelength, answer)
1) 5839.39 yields 14.8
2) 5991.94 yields 15.3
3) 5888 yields 9.51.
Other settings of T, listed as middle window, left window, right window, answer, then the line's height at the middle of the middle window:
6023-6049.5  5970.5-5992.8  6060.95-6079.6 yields -0.1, 15.1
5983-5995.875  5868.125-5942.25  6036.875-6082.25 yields -0.5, 14.6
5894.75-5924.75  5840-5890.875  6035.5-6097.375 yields 1.1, 14.5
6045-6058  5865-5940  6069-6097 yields -0.2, 14.8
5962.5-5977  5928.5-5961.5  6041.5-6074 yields -0.1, 15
